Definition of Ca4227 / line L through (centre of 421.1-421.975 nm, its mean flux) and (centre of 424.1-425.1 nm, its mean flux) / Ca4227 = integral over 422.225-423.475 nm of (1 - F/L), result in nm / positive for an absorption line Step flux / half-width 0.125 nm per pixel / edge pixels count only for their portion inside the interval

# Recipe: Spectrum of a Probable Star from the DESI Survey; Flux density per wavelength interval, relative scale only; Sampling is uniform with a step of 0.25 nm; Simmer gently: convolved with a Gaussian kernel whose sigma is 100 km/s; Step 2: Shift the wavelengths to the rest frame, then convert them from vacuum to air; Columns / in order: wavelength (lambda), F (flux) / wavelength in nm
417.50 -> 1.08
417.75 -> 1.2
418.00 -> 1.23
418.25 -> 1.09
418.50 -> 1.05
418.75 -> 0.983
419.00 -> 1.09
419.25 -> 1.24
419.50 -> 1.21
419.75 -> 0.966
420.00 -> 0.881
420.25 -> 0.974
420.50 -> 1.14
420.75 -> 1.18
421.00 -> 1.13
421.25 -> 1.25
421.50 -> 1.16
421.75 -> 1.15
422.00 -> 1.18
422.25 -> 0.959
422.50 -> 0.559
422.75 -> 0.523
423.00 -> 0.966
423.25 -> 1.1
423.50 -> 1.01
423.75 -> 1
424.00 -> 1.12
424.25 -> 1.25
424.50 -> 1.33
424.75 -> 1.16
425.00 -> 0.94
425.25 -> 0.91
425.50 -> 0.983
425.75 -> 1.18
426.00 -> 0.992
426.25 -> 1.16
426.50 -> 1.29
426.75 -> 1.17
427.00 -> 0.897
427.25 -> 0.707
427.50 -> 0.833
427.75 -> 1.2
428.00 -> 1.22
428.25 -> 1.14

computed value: 0.38 nm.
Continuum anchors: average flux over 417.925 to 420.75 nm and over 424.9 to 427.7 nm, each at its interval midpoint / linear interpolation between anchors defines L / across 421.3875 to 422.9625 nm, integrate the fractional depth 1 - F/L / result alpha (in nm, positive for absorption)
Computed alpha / 0.20 nm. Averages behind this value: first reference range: 1.08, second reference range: 1.01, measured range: 0.922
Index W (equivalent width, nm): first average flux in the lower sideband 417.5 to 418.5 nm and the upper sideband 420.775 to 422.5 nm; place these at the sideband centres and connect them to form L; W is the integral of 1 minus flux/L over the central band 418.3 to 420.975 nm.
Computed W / 0.12 nm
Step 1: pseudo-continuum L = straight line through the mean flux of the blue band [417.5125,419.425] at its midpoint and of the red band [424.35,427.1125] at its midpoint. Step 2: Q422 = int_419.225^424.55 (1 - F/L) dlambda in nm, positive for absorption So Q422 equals 0.29 nm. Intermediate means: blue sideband 1.13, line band 1.05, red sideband 1.09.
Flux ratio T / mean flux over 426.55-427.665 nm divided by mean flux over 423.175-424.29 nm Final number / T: 0.9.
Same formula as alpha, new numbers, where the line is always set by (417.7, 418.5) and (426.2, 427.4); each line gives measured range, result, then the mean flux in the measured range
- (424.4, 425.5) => -0.009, 1.07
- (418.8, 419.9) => 0.023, 1.11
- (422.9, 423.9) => 0.052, 1.02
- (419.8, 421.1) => 0.075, 1.05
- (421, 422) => -0.066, 1.18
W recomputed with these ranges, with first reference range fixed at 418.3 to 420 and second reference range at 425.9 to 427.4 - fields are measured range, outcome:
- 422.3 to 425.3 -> 0.17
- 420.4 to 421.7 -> -0.13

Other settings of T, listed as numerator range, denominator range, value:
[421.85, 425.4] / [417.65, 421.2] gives 0.91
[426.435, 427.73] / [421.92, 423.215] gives 1.16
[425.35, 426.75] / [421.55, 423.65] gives 1.19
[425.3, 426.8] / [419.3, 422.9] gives 1.09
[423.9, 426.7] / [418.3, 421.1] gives 1.04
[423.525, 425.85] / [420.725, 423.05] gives 1.09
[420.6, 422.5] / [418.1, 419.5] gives 1.00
